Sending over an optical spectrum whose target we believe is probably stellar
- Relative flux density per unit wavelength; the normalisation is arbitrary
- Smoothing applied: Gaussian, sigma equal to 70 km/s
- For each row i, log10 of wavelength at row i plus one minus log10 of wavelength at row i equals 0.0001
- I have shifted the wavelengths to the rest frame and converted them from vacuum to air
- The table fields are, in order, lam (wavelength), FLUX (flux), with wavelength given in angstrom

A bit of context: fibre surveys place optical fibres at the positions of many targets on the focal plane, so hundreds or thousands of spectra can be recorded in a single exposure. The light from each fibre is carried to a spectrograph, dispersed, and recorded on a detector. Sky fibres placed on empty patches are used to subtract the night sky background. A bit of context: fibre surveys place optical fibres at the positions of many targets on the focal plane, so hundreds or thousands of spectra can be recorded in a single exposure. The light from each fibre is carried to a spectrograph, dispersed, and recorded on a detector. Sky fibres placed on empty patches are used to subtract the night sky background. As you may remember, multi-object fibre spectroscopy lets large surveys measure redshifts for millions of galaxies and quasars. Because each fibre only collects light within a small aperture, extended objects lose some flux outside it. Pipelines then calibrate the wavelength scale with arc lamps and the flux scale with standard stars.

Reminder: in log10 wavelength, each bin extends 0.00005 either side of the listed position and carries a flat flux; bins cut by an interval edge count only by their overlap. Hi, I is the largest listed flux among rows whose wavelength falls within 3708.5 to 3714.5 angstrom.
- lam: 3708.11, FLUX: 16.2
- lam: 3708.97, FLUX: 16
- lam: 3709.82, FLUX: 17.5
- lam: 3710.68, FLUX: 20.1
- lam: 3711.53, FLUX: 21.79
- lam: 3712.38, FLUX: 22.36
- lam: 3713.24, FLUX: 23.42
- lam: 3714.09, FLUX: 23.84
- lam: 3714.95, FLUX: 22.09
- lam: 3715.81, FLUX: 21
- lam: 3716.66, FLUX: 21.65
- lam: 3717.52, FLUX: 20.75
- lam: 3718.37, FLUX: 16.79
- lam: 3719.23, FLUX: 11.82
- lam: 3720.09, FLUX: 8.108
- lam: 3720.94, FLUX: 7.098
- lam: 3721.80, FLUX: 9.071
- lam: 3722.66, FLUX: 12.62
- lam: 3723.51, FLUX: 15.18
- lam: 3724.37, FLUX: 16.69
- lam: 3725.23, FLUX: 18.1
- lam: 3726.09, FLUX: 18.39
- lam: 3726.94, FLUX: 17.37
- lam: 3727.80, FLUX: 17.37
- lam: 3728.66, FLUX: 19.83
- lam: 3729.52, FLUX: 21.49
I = 23.84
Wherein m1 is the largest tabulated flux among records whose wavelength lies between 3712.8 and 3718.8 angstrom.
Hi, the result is 23.84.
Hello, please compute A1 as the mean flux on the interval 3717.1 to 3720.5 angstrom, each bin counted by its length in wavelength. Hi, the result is 14.4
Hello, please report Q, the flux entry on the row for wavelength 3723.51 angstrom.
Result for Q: 15.18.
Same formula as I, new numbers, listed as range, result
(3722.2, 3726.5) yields 18.39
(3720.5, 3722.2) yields 9.071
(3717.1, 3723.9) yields 20.75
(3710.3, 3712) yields 21.79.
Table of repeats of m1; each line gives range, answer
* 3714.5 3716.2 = 22.09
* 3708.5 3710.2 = 17.5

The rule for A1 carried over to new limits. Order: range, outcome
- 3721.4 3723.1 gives 11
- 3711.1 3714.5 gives 22.9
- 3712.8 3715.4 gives 23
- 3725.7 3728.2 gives 17.7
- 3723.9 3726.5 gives 17.6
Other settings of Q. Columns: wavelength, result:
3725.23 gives 18.1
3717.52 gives 20.75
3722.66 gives 12.62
